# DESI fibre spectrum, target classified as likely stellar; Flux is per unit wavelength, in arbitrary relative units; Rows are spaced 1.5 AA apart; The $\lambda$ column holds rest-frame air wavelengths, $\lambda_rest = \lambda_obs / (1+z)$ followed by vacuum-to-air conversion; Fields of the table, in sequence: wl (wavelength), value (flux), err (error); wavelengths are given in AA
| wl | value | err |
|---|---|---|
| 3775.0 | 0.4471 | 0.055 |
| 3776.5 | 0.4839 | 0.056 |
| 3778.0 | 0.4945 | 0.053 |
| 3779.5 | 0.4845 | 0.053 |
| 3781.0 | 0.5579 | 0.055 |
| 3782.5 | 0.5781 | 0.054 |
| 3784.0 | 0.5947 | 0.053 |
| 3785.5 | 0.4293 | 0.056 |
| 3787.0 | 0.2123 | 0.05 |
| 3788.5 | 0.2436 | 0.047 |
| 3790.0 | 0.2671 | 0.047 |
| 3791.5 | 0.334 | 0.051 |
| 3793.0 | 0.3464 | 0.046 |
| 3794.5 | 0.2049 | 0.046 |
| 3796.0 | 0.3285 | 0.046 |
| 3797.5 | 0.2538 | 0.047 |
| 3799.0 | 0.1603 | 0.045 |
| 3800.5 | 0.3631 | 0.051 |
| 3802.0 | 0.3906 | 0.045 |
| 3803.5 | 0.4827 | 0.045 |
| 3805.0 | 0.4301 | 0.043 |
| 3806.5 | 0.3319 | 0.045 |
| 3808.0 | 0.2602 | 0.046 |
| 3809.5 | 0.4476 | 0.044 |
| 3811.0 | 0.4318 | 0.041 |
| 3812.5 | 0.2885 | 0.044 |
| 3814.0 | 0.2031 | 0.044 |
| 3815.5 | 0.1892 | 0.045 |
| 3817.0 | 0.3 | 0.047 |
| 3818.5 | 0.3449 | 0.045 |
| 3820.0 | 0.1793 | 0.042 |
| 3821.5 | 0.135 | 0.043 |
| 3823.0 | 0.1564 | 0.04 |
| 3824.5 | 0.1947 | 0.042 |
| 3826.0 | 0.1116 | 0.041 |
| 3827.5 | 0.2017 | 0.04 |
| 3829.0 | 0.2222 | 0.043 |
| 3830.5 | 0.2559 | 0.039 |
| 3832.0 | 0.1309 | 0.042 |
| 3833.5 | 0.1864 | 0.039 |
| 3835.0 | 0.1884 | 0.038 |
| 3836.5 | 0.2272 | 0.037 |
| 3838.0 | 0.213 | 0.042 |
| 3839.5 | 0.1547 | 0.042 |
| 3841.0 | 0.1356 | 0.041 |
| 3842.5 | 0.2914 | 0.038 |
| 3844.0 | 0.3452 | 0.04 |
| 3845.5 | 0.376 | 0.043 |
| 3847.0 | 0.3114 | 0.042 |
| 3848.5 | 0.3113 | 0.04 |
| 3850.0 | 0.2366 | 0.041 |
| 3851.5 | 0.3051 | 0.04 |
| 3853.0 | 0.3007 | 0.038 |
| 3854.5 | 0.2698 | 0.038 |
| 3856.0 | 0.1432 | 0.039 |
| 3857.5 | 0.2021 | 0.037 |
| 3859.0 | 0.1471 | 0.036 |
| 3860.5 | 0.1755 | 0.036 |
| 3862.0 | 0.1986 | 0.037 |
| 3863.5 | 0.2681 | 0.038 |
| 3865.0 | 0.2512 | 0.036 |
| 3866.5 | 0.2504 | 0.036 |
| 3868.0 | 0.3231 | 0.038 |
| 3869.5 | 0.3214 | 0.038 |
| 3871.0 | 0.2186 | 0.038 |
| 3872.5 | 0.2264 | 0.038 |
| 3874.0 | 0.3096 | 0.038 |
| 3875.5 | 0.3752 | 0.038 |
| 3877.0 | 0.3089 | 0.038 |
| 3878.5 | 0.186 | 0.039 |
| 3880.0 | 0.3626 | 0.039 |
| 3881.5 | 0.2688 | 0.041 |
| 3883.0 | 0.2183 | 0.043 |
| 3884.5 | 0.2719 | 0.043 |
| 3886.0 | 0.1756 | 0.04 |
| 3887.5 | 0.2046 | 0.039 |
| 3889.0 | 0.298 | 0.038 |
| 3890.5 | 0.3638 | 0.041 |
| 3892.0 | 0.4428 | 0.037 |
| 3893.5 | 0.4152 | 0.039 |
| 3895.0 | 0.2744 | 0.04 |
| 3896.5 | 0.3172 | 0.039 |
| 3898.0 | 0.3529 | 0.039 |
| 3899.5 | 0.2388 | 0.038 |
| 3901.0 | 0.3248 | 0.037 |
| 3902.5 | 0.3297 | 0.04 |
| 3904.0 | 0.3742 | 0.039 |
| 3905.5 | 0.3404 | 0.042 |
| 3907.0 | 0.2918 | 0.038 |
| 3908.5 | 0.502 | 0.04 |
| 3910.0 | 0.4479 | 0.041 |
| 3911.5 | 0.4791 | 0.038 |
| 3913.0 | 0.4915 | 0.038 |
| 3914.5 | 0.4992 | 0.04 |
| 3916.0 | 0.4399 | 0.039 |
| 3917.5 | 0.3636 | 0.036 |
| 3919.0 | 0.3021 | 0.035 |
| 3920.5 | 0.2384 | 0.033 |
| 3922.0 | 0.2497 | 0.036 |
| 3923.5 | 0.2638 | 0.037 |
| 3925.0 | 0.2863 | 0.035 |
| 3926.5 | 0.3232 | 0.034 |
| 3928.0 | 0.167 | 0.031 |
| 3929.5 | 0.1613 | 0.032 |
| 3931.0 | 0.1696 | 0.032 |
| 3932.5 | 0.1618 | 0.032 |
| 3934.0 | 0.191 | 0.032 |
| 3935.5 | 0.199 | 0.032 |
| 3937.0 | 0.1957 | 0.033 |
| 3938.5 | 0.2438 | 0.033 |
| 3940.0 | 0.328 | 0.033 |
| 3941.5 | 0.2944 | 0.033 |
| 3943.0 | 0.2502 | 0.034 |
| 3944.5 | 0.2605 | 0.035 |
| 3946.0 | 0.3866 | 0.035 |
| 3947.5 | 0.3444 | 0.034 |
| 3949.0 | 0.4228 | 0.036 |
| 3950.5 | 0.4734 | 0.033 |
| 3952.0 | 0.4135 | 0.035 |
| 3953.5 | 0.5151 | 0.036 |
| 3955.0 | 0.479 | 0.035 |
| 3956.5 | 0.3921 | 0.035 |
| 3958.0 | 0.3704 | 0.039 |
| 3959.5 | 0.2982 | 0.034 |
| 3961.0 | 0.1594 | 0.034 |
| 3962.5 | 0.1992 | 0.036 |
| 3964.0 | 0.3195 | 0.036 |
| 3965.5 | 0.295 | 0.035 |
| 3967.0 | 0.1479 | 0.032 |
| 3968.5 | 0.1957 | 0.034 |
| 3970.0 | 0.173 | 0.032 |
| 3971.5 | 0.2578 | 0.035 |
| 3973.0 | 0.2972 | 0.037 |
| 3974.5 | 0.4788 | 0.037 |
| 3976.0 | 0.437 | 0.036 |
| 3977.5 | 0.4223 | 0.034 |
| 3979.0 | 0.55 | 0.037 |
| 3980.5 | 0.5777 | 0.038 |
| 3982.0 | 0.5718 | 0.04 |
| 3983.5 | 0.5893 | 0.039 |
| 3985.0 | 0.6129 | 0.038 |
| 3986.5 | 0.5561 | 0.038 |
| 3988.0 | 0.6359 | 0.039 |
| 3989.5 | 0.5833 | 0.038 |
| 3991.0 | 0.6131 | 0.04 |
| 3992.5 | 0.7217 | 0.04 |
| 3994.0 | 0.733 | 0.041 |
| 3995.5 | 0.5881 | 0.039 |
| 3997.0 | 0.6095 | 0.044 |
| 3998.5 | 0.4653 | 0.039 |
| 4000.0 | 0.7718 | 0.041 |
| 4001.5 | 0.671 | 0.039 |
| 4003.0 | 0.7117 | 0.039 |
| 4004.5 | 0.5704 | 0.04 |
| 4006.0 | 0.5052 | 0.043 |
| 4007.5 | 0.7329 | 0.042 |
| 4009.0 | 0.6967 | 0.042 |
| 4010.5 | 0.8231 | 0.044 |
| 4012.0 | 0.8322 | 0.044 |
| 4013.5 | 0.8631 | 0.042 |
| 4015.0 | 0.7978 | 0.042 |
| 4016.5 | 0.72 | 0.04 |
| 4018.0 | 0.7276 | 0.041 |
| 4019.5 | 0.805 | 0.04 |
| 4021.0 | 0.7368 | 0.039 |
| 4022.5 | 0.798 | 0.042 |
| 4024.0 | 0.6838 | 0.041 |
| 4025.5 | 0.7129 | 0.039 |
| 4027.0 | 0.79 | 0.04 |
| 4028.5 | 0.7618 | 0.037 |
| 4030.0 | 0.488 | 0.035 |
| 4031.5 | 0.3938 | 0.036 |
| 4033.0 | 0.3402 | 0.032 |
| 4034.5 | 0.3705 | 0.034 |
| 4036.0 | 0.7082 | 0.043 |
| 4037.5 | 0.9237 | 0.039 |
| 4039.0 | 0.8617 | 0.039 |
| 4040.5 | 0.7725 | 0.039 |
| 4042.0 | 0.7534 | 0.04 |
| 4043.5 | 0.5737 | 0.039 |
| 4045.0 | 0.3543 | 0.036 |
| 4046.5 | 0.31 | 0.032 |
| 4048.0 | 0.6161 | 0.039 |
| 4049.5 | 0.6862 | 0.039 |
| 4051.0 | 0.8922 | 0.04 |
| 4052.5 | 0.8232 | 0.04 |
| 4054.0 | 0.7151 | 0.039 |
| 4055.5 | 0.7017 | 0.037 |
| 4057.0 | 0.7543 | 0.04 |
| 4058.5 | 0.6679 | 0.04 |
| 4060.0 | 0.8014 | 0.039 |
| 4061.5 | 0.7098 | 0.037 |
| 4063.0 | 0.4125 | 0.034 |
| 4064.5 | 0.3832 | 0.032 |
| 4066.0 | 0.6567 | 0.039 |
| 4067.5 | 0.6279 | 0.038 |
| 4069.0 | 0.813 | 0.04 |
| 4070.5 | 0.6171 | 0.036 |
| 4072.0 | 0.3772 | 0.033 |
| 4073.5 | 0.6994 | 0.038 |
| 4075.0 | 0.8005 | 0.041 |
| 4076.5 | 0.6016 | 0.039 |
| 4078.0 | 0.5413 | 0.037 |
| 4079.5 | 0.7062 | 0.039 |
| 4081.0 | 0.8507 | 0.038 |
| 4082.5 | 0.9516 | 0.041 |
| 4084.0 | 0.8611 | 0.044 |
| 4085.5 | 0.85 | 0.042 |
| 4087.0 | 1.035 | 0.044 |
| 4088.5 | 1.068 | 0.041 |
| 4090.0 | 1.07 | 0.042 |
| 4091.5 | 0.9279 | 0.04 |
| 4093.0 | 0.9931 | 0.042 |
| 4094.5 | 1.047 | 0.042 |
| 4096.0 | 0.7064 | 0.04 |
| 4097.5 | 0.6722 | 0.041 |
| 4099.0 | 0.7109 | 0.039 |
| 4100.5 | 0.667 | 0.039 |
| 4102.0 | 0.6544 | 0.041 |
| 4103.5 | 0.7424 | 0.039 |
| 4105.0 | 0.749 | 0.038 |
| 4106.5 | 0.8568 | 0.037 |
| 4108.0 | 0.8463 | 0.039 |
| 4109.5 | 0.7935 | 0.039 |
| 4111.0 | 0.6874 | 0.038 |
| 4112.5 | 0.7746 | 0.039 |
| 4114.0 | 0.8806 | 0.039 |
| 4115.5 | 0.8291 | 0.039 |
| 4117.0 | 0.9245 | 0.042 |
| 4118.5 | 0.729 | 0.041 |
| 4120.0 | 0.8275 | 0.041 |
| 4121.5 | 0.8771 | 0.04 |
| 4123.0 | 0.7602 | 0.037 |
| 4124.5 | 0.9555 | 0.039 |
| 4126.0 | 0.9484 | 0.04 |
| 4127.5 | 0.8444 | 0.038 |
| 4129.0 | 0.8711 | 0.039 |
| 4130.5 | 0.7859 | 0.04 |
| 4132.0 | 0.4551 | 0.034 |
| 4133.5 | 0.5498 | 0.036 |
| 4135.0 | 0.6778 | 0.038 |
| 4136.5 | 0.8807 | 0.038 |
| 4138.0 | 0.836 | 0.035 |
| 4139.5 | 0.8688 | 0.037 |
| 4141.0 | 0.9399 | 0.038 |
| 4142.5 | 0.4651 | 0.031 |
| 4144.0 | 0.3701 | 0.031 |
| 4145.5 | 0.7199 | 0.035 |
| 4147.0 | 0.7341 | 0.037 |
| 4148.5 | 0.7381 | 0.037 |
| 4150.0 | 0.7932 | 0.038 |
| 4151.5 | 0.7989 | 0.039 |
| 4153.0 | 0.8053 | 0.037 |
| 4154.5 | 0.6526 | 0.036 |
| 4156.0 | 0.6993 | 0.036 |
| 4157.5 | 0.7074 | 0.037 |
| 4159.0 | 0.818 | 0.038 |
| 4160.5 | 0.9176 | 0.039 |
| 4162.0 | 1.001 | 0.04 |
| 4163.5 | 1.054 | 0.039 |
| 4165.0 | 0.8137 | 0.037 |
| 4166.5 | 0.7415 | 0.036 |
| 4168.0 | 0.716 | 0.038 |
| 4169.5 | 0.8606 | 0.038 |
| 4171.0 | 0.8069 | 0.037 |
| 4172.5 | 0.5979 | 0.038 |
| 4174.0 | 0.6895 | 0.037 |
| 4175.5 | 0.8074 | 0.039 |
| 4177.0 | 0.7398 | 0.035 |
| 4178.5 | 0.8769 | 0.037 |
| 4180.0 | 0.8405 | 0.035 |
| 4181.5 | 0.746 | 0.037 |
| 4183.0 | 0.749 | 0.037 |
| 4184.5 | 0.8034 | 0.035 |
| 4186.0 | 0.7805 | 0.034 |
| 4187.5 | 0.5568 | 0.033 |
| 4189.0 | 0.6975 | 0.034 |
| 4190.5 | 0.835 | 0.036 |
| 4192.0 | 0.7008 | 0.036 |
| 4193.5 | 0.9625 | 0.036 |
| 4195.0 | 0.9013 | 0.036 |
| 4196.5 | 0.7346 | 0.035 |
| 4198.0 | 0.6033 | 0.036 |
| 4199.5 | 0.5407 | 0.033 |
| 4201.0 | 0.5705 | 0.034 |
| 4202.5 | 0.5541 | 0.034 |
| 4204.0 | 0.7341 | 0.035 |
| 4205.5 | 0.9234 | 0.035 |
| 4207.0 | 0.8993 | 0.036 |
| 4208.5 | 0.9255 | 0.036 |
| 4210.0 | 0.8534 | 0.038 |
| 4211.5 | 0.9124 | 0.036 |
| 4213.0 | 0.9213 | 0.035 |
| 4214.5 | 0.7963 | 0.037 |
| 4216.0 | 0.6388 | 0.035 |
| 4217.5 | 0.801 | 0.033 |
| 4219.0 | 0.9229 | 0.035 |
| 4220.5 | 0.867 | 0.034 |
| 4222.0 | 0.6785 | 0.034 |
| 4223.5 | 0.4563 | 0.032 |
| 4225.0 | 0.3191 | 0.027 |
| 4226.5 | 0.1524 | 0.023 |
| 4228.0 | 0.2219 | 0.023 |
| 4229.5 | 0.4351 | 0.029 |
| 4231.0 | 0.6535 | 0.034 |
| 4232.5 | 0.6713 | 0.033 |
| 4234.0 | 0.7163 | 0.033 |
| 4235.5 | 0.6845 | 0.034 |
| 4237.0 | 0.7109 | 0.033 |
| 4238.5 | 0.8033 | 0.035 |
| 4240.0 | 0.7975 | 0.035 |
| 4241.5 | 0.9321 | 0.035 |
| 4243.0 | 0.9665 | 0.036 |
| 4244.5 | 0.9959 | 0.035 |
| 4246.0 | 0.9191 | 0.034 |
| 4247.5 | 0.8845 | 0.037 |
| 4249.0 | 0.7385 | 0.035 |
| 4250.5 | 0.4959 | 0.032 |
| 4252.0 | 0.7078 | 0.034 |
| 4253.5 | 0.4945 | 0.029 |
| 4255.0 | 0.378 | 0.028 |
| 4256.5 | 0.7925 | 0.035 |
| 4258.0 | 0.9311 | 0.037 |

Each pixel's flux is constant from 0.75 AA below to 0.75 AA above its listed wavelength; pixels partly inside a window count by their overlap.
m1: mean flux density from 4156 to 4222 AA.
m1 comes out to 0.787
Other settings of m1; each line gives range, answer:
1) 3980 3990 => 0.59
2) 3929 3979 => 0.305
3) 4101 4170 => 0.781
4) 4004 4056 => 0.682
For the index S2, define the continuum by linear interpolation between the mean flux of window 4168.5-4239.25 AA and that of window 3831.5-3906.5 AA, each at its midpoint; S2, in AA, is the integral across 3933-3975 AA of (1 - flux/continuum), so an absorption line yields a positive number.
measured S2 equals 8.6 AA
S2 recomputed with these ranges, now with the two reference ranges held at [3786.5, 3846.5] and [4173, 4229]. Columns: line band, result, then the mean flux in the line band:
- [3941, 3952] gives 1.7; 0.353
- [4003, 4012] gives -3.5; 0.683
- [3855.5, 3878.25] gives 5.4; 0.248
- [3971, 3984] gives -0.3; 0.466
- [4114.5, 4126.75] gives -4.6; 0.857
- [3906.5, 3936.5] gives 5.8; 0.311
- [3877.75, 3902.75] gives 3.9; 0.296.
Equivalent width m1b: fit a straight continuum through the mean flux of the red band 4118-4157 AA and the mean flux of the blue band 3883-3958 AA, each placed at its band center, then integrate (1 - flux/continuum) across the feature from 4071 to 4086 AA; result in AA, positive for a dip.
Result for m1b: -1.9 AA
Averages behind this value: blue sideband 0.325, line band 0.72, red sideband 0.753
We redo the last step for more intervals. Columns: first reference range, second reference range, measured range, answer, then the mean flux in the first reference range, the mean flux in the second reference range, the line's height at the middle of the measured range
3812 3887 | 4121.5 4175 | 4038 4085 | -4.7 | 0.239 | 0.77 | 0.616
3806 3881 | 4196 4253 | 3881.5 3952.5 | 4.9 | 0.25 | 0.713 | 0.339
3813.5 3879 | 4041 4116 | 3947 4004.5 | 6.1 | 0.236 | 0.736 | 0.515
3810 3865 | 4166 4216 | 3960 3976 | 6.3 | 0.233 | 0.767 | 0.43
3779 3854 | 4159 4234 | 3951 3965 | 3.2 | 0.292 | 0.735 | 0.457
